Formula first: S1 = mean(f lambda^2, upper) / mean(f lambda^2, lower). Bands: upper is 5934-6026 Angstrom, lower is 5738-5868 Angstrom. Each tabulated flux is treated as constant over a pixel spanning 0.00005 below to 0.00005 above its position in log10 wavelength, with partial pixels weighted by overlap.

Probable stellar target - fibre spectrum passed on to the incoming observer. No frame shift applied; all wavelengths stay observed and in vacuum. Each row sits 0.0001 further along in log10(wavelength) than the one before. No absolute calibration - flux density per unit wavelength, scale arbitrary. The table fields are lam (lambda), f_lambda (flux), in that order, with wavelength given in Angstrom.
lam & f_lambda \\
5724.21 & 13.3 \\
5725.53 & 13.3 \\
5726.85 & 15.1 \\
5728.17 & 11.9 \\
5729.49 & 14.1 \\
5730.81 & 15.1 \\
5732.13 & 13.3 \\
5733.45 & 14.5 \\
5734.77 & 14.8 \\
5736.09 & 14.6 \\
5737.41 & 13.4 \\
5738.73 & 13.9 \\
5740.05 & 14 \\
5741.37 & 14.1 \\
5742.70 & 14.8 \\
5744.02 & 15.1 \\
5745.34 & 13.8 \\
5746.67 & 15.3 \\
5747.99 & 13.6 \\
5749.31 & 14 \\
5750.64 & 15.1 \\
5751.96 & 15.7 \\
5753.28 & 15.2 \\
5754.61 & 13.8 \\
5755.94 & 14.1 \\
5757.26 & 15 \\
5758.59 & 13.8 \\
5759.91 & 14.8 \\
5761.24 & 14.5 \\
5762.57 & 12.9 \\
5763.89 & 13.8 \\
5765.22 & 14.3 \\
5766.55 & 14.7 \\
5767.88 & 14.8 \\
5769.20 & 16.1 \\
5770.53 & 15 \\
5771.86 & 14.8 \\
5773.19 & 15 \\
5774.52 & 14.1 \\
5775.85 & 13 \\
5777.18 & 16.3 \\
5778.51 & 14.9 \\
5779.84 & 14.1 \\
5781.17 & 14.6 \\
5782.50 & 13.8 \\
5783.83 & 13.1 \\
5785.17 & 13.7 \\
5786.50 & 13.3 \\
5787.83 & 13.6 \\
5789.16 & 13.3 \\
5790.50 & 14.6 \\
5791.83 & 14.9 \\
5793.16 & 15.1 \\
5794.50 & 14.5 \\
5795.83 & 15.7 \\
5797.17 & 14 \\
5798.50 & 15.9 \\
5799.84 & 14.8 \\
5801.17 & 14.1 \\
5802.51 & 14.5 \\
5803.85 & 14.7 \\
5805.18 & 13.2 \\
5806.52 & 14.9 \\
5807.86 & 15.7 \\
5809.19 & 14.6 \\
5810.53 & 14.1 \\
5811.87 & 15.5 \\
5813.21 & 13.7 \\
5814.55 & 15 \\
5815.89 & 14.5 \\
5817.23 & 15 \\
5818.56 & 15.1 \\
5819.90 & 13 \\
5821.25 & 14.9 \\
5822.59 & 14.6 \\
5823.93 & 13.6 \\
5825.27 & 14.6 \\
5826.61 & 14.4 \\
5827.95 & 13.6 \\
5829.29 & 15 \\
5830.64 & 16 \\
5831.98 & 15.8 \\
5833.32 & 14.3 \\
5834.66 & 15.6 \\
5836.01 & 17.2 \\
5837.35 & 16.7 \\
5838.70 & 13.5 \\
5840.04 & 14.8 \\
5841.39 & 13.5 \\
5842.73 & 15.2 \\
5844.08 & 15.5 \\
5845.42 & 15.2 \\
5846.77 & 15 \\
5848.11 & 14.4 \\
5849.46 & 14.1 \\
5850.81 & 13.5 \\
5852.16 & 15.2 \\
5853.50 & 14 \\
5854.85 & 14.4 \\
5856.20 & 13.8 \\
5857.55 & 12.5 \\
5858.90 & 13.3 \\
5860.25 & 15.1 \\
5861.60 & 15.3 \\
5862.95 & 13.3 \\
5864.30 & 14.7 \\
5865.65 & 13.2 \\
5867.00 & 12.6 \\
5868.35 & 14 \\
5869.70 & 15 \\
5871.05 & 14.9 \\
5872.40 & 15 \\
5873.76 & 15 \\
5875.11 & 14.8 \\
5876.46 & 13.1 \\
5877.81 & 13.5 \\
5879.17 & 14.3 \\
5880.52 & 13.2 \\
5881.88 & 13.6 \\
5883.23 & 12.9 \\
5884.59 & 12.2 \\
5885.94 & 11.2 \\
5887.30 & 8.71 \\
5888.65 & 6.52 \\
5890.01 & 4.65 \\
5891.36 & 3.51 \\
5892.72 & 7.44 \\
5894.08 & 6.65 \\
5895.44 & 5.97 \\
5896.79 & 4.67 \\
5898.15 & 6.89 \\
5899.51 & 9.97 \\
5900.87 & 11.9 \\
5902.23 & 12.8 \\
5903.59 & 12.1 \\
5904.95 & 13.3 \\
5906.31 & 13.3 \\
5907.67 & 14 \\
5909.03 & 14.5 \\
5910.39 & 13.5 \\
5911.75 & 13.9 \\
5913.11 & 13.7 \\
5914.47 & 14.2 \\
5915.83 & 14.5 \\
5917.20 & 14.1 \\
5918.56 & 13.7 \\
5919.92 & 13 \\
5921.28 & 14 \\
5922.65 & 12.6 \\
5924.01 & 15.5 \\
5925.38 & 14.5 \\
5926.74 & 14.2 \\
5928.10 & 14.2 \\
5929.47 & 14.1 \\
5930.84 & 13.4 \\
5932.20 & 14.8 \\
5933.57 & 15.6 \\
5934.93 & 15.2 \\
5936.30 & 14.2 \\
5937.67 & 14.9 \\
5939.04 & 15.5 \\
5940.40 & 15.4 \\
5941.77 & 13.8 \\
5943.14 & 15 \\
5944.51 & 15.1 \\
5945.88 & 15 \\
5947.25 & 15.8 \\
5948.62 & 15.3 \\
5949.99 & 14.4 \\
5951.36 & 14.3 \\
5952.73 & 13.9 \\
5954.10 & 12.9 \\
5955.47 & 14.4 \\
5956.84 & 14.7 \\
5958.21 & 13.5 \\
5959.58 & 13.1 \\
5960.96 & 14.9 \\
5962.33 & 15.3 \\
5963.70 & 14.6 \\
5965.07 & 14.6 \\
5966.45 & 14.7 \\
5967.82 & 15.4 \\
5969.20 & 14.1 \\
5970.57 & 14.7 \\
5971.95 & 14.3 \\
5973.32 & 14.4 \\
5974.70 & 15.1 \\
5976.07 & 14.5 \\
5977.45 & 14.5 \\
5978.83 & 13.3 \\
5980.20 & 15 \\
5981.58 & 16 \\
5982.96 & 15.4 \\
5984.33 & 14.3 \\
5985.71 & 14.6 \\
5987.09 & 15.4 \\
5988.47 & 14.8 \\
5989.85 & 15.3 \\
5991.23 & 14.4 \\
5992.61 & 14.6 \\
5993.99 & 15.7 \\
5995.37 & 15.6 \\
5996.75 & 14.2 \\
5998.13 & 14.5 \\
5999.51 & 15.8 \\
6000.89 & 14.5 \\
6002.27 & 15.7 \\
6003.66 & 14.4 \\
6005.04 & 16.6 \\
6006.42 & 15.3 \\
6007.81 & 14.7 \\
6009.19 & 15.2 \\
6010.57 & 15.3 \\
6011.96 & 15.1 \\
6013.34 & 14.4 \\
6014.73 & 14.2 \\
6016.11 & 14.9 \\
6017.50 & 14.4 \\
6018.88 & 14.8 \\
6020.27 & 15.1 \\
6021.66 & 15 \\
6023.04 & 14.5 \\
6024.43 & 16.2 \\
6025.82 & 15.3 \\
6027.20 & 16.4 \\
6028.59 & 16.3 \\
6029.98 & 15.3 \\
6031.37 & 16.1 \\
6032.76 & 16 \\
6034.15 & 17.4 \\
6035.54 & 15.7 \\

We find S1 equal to 1.09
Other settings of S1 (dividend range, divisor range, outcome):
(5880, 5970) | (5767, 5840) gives 0.92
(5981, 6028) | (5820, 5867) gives 1.10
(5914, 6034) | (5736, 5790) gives 1.11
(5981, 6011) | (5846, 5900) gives 1.31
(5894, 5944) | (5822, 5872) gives 0.93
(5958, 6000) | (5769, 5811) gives 1.09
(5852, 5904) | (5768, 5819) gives 0.83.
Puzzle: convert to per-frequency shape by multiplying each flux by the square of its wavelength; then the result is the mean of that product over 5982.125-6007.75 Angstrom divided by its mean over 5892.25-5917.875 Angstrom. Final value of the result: 1.35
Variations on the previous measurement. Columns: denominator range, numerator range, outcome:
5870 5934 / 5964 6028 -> 1.26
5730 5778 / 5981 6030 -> 1.14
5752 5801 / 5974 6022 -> 1.11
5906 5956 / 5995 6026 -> 1.08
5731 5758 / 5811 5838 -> 1.06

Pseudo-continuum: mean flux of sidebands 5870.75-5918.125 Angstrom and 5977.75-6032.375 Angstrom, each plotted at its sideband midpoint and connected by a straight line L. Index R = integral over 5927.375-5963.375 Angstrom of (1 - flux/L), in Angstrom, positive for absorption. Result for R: -3.8 Angstrom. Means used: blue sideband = 11.5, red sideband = 15.1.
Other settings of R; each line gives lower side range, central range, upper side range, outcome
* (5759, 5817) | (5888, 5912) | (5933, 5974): 8.1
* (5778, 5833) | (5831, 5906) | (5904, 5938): 8.2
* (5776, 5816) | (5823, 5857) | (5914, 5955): -0.7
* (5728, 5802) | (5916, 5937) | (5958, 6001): 0.6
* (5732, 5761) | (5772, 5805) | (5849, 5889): -0.7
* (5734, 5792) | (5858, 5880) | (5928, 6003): 0.6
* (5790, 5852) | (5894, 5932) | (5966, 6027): 5.8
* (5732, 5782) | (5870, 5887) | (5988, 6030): 1.4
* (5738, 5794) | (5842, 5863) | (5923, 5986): 0.1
